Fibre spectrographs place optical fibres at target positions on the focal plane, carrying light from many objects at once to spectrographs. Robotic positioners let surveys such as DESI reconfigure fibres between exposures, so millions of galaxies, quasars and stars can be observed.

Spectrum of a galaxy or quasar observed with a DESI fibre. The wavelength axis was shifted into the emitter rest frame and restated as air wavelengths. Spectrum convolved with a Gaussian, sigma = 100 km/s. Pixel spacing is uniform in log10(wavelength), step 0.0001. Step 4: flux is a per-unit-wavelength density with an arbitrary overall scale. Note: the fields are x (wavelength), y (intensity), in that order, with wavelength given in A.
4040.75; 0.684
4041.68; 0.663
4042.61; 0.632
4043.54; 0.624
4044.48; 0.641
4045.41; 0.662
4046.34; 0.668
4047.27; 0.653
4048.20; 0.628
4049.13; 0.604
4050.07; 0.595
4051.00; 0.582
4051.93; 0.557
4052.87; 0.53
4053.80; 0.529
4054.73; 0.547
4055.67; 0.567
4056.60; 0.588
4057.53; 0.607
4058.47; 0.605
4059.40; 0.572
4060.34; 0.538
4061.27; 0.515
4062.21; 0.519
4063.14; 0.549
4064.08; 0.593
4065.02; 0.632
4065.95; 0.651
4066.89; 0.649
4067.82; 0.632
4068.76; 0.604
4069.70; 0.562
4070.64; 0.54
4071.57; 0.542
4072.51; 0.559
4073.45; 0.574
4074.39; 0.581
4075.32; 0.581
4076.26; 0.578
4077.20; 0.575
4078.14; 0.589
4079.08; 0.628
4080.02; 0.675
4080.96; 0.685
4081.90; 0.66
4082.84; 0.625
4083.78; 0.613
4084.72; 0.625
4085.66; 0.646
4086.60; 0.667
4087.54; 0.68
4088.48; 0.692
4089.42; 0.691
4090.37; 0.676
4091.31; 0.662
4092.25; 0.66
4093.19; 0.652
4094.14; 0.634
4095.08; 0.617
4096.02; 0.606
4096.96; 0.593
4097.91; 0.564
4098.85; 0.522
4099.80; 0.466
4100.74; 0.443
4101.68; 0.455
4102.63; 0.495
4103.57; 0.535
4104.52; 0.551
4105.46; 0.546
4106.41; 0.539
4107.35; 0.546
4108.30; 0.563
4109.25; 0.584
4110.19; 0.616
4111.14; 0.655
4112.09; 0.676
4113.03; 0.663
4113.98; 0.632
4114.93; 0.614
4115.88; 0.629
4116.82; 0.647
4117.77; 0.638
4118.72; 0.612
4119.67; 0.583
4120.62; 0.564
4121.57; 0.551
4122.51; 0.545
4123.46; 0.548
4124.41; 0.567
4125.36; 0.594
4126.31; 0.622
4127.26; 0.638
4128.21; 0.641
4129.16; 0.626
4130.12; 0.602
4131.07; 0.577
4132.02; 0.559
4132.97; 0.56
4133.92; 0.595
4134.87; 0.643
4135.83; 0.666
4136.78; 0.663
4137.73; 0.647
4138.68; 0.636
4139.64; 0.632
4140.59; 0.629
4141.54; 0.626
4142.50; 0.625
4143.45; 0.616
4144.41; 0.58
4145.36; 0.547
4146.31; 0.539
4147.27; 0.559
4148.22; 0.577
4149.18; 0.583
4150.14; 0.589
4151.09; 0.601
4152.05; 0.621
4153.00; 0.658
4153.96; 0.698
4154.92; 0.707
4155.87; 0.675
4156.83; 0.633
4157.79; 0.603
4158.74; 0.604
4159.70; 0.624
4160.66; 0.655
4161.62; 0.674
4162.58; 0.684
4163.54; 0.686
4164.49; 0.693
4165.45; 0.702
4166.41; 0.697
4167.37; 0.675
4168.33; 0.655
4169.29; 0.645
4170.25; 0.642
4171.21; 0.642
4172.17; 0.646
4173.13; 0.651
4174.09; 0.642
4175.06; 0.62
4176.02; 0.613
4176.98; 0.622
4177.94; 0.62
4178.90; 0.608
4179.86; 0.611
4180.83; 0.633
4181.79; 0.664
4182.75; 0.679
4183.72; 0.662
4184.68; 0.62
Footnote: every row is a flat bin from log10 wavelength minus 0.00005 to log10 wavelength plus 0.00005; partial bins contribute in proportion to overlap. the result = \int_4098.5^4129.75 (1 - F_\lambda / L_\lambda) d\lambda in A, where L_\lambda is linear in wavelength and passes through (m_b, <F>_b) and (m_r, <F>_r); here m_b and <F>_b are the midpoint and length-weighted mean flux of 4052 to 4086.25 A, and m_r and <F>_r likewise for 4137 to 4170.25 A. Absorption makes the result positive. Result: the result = 1.8 A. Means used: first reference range 0.591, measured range 0.579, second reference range 0.635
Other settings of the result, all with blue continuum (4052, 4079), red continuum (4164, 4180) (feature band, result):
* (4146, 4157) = 0.2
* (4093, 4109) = 1.4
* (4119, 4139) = 0.6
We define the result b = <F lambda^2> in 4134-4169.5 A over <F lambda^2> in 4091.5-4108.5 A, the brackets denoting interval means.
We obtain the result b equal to 1.17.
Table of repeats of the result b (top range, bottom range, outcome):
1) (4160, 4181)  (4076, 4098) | 1.06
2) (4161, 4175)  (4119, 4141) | 1.12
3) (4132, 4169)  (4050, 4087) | 1.11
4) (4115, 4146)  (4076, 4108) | 1.03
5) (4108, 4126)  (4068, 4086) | 1.02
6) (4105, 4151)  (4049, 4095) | 1.02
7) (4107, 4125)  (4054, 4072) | 1.07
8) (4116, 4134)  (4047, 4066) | 1.06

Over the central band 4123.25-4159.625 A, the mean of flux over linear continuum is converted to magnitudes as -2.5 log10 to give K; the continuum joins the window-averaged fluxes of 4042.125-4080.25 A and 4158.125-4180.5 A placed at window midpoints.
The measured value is 0.03 mag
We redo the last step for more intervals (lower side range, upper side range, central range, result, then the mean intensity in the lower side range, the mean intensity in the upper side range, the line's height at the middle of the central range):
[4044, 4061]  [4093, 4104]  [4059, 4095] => -0.09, 0.592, 0.546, 0.567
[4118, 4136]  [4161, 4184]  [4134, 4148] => 0.00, 0.594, 0.653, 0.612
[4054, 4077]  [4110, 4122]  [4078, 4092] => -0.11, 0.578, 0.622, 0.595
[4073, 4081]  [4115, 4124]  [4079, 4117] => -0.02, 0.603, 0.592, 0.598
